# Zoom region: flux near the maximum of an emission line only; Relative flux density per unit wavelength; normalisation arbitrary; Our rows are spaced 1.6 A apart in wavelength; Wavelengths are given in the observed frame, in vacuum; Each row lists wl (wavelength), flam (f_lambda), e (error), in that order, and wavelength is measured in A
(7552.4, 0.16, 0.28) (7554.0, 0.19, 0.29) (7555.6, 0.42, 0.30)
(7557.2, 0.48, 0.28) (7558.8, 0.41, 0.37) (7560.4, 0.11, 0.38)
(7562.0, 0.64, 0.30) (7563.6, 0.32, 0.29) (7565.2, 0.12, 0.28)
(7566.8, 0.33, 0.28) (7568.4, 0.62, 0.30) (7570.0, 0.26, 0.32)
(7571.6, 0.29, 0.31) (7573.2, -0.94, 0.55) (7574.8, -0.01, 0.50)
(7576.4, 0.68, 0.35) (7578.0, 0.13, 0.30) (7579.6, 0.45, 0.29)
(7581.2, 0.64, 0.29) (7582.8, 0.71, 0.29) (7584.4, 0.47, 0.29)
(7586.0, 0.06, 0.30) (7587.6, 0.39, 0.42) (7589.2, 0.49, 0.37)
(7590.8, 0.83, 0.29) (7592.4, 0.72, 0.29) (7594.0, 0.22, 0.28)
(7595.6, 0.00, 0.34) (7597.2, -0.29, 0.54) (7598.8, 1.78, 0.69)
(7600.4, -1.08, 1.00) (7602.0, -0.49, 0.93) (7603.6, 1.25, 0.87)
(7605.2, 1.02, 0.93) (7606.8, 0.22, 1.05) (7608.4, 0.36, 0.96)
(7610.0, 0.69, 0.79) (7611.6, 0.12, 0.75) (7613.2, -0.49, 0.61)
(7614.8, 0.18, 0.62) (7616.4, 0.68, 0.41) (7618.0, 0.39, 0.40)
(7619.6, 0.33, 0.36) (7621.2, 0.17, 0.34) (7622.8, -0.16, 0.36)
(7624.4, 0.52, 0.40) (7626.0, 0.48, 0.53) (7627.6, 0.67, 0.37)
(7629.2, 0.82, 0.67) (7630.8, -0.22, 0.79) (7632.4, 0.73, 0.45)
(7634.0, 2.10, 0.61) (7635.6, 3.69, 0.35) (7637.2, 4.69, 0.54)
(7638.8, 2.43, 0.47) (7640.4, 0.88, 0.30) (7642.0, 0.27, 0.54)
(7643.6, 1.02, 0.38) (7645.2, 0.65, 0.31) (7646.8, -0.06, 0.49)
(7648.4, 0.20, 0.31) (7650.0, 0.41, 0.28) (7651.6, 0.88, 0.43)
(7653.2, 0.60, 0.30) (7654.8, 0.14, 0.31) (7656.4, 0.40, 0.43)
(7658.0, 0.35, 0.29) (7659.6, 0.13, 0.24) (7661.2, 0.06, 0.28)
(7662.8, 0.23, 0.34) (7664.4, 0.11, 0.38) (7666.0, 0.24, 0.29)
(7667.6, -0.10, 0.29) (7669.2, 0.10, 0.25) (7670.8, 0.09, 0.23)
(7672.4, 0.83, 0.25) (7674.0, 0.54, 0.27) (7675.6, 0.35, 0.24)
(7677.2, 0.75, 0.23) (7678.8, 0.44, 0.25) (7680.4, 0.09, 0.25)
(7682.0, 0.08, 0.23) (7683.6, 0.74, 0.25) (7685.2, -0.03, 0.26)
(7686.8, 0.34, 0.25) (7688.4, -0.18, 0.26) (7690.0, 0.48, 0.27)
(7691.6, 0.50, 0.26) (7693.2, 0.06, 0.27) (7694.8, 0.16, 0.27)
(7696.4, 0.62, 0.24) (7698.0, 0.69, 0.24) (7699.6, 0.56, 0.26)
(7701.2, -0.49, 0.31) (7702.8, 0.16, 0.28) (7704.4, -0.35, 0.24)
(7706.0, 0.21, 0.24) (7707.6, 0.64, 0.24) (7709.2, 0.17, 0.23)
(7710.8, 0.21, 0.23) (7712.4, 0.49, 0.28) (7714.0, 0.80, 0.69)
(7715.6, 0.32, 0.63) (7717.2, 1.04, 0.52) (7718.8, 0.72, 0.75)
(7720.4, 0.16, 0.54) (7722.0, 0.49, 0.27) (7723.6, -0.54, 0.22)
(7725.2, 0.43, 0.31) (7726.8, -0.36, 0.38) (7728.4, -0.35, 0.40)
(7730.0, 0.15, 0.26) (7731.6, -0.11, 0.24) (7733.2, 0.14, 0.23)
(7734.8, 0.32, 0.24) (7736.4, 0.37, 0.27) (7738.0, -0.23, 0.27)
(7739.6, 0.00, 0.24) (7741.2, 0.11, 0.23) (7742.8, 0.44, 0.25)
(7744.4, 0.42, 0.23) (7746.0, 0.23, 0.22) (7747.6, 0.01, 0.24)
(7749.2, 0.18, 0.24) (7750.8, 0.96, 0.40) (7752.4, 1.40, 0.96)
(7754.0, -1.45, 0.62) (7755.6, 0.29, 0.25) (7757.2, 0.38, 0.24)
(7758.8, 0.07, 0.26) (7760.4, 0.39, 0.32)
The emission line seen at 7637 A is H-gamma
